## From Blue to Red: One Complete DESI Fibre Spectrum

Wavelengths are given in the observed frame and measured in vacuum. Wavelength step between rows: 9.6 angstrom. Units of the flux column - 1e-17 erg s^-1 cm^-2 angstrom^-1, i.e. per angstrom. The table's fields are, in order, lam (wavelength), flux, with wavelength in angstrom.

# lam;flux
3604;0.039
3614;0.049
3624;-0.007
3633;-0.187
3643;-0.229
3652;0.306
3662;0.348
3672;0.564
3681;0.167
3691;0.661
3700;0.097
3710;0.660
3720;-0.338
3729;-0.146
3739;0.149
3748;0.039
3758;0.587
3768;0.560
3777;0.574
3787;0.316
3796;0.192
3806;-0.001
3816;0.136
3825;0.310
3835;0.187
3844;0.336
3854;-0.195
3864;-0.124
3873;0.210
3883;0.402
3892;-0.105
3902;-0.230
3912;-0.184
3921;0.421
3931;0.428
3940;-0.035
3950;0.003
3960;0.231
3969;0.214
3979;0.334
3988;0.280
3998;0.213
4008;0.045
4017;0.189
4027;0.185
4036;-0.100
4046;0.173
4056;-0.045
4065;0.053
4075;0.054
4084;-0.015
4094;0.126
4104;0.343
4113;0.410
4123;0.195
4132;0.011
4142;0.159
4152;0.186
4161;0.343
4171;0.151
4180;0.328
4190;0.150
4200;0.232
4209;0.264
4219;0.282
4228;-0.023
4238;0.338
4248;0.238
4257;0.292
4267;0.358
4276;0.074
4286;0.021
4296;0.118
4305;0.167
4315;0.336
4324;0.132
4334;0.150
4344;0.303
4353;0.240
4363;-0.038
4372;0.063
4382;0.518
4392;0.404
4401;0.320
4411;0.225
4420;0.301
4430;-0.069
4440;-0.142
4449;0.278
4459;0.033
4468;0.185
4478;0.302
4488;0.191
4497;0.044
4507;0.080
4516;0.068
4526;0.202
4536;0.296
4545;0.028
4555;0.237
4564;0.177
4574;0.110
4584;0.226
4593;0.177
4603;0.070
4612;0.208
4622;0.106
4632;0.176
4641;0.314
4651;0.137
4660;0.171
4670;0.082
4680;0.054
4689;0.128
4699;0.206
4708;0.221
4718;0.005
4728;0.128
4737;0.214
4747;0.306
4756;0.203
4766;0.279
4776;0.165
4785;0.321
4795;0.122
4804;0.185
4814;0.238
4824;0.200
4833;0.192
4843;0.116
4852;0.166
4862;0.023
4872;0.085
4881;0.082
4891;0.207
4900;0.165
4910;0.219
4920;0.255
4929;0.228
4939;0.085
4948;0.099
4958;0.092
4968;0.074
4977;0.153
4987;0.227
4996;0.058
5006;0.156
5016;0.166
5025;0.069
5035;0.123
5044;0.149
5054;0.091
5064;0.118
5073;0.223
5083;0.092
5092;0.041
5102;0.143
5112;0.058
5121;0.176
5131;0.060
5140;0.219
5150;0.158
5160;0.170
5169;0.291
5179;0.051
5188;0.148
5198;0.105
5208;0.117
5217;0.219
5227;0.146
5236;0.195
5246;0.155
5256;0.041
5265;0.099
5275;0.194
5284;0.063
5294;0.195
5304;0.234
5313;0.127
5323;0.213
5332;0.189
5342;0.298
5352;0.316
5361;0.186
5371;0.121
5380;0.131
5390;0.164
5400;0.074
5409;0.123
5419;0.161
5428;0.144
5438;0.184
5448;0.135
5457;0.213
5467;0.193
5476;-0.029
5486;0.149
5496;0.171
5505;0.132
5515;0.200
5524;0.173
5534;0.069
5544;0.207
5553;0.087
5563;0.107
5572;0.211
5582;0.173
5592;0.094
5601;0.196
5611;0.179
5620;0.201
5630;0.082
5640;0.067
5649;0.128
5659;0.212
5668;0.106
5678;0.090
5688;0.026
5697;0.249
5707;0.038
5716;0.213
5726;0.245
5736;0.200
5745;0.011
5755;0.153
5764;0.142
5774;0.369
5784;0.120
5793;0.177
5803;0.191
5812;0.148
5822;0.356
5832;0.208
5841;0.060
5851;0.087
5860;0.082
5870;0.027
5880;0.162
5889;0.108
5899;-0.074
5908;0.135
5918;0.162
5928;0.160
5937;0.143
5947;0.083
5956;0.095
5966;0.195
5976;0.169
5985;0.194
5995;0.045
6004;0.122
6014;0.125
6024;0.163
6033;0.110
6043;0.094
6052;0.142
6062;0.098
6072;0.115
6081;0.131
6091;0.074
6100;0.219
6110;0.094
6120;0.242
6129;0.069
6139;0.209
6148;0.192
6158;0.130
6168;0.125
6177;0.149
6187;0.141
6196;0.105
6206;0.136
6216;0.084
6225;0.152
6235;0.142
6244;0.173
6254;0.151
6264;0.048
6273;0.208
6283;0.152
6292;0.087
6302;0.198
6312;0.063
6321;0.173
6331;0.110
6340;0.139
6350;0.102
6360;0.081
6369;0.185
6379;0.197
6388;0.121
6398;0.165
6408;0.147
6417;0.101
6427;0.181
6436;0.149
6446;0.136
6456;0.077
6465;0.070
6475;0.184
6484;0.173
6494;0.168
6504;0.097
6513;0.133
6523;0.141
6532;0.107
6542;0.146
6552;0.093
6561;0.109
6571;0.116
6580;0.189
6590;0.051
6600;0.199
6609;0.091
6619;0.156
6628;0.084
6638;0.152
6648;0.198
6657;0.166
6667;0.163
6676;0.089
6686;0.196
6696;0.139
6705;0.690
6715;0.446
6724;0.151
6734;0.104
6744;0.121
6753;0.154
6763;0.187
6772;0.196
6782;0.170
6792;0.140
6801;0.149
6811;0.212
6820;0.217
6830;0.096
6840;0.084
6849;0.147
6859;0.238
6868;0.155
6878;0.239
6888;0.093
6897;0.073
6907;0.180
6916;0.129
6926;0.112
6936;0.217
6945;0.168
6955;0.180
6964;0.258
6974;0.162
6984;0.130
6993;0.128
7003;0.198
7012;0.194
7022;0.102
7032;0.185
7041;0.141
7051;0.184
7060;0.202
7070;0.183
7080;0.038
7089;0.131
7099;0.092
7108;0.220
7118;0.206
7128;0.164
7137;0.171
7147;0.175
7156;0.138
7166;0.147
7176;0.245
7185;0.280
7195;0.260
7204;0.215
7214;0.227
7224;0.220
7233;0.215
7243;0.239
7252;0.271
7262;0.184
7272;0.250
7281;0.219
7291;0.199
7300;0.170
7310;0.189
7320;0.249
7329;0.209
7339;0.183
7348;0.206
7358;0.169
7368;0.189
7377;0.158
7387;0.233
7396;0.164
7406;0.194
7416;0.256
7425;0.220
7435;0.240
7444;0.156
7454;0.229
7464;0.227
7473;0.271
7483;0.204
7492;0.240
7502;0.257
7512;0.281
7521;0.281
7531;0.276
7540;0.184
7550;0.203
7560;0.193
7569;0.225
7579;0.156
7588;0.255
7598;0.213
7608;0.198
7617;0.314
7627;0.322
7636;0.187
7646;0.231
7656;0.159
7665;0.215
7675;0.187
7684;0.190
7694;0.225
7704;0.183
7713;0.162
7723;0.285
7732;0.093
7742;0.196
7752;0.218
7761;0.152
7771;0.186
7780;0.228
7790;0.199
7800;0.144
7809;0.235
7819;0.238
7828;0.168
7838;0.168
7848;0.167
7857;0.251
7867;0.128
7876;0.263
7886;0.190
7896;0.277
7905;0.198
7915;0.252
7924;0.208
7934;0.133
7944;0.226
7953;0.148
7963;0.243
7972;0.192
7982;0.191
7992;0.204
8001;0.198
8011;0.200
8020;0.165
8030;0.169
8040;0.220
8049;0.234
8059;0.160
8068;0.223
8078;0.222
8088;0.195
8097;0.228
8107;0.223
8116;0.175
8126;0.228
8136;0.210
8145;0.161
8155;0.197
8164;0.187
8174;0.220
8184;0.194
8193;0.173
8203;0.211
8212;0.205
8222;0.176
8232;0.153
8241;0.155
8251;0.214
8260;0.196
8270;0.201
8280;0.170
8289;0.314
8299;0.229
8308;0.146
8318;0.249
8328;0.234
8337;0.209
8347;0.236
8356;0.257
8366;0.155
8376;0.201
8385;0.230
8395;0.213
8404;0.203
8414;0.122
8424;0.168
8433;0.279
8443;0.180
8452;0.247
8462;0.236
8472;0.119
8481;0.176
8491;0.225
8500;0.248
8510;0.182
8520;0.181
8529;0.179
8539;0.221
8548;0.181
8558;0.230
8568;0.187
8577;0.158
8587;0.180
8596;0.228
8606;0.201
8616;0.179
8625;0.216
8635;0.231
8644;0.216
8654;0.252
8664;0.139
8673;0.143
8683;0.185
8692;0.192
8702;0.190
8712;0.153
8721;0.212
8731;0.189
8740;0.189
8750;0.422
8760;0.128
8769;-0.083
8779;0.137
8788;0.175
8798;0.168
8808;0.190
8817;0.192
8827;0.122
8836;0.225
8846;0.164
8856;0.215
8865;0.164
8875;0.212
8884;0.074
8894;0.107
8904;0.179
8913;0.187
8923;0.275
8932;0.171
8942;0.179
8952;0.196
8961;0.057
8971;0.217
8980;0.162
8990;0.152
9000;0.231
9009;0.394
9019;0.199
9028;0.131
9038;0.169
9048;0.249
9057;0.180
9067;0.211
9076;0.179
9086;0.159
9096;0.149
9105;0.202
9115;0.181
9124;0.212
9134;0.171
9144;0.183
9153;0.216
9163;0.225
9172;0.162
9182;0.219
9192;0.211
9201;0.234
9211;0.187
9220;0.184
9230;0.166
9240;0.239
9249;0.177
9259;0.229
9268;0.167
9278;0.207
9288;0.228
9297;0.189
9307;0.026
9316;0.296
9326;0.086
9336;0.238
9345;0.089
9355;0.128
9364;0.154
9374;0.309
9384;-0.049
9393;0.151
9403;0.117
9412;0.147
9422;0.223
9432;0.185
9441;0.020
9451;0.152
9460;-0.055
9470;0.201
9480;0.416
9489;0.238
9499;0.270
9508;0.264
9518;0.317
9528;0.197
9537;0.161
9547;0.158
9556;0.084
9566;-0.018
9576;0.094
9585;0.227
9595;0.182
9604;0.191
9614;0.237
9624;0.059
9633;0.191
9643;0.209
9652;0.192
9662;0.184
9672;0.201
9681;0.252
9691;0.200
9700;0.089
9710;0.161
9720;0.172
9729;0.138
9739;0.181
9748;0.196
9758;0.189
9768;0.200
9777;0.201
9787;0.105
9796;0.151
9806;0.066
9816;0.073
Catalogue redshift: 0.80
